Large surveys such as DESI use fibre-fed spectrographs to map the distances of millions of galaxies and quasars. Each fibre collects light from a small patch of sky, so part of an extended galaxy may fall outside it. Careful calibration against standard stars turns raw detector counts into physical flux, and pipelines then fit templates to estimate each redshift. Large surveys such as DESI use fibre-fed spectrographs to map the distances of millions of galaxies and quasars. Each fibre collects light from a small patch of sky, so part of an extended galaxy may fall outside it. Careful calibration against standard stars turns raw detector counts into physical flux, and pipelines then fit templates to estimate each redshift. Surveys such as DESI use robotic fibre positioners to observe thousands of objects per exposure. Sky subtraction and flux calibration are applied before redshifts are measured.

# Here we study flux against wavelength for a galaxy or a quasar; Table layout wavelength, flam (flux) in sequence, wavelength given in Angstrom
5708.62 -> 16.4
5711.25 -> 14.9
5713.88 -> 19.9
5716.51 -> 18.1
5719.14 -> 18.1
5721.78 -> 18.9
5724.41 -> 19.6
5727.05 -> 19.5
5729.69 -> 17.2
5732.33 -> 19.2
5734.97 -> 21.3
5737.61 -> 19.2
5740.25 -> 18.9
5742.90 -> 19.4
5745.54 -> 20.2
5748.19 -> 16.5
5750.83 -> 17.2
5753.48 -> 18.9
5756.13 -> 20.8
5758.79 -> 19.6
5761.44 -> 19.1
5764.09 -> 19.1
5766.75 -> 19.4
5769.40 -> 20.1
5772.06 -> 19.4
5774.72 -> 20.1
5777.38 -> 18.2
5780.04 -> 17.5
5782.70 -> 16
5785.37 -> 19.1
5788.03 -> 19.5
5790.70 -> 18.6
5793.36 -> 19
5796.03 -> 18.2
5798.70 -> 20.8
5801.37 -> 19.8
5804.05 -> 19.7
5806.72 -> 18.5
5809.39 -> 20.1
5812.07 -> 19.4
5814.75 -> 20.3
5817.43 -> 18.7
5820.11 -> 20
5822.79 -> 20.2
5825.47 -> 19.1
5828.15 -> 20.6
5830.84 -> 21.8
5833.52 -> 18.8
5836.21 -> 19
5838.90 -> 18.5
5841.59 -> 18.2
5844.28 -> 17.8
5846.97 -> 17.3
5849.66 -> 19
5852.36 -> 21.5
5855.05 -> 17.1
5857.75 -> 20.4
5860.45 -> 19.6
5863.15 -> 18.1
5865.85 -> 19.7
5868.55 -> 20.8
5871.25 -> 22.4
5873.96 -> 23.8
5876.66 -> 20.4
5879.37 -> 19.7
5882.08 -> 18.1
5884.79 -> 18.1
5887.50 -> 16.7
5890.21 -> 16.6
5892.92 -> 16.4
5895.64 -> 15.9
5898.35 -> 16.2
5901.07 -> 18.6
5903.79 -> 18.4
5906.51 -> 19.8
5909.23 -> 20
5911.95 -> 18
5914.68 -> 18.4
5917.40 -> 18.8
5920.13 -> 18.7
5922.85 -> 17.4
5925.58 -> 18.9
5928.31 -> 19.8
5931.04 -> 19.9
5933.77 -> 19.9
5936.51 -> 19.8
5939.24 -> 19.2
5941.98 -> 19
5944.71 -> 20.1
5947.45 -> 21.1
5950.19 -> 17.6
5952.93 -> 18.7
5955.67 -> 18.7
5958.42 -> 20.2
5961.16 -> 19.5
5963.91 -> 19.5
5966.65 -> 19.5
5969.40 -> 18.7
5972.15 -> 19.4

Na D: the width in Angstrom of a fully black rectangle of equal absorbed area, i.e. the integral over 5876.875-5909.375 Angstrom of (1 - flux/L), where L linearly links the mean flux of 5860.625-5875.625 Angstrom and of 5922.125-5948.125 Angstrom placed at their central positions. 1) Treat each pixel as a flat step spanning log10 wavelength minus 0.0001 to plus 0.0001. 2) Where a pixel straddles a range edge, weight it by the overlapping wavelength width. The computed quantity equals 3.94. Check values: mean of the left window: 20.9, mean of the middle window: 17.9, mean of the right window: 19.5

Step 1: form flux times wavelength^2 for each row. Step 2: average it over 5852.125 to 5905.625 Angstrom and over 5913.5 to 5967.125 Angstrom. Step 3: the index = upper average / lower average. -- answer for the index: 1.0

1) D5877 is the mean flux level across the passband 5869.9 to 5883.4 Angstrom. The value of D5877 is 20.9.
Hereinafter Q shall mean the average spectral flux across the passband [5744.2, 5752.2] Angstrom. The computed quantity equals 18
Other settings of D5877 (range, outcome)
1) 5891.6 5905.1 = 17.1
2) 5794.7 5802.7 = 19.6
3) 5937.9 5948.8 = 19.9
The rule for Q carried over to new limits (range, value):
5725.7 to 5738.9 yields 19.3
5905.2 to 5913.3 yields 19.3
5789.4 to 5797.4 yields 18.6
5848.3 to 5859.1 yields 19.5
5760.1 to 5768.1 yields 19.2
